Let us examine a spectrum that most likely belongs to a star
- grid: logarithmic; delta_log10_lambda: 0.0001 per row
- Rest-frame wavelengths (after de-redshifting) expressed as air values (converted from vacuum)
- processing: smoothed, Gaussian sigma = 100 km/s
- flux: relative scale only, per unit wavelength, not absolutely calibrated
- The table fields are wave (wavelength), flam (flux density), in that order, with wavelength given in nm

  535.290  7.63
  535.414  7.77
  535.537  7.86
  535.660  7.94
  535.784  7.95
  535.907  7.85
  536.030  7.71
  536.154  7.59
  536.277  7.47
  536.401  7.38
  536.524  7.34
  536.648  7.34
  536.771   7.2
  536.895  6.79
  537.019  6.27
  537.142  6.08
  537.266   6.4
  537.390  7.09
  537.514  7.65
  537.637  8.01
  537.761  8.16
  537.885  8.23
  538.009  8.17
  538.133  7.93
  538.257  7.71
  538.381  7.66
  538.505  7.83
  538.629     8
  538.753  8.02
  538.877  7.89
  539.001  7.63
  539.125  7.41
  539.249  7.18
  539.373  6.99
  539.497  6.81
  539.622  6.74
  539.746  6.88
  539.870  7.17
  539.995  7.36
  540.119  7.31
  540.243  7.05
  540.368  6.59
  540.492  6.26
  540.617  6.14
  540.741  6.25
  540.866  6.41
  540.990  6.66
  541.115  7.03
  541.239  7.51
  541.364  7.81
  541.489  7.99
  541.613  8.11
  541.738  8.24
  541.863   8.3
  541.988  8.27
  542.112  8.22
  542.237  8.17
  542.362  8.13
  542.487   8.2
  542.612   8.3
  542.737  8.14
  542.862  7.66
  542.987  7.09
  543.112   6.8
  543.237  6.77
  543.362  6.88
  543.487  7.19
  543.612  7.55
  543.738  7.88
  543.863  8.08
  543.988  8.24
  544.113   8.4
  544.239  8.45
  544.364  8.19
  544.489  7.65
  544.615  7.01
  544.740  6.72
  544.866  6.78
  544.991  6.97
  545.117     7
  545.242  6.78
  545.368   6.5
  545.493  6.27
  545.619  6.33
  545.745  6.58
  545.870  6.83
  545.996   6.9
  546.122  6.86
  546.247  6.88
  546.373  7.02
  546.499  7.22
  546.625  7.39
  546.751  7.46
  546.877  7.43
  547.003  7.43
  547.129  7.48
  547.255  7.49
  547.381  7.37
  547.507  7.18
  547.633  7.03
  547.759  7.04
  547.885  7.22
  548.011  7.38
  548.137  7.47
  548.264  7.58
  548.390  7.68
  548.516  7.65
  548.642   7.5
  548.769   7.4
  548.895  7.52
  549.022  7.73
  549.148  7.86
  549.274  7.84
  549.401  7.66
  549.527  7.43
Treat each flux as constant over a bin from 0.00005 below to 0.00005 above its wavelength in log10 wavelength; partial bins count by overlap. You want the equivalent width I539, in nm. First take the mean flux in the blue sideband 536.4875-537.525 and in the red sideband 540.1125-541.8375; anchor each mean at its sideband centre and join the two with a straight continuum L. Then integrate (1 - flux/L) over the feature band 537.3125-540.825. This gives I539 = -0.18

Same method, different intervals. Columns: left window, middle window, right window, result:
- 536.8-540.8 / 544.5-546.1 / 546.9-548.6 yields 0.13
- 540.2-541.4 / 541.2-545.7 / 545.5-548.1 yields -0.43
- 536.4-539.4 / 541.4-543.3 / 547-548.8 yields -0.12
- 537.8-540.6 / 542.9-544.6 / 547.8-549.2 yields -0.03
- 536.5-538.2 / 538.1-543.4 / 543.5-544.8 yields 0.09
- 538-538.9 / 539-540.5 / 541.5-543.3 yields 0.16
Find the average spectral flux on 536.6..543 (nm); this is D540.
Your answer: 7.44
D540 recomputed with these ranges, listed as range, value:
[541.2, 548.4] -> 7.44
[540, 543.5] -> 7.41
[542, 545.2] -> 7.62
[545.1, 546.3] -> 6.68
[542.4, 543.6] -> 7.47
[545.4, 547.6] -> 7.06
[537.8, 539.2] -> 7.86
